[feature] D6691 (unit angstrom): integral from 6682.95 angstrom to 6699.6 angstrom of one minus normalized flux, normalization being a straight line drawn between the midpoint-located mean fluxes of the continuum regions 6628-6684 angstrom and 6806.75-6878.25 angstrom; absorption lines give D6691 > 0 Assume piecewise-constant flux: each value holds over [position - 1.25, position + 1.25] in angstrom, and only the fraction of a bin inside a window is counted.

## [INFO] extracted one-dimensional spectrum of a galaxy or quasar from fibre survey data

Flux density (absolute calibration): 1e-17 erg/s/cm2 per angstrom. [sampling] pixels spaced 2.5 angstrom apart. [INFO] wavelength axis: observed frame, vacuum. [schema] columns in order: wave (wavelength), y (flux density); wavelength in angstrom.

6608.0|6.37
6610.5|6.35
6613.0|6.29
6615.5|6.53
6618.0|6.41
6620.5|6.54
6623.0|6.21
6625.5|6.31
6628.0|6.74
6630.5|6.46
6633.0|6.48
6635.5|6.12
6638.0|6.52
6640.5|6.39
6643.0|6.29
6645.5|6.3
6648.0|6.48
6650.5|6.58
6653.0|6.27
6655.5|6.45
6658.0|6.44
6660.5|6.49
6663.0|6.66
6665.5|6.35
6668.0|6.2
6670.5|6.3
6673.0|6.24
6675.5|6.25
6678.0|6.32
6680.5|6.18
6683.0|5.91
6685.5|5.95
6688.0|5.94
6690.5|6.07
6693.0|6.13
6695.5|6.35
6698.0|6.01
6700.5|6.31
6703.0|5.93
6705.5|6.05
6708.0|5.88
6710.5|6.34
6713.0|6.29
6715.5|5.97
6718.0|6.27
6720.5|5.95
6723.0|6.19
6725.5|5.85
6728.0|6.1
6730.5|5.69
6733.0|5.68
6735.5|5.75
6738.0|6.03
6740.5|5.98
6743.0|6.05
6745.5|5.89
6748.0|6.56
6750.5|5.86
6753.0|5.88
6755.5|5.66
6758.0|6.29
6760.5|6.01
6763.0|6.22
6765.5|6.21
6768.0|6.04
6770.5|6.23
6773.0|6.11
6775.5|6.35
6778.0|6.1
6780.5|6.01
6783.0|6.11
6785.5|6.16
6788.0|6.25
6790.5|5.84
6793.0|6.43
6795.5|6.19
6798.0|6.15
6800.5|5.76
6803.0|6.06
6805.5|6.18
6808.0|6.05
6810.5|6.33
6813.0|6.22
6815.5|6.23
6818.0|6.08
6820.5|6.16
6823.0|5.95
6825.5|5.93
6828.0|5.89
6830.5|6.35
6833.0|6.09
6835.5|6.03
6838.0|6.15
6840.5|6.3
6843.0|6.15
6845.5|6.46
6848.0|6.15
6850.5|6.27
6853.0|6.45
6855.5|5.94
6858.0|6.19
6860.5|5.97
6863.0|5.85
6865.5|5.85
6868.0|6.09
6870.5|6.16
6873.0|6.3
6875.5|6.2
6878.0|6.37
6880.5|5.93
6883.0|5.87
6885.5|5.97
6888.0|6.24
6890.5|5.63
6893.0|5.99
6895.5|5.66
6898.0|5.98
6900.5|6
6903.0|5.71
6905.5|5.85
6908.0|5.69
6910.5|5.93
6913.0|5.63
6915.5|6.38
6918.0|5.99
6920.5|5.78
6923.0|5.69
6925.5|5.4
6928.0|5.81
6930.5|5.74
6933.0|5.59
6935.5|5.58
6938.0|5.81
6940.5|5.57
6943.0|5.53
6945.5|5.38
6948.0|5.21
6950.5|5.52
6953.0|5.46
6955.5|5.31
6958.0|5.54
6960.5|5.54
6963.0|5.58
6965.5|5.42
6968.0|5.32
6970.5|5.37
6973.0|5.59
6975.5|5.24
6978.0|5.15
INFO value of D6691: 0.7 angstrom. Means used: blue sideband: 6.36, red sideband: 6.14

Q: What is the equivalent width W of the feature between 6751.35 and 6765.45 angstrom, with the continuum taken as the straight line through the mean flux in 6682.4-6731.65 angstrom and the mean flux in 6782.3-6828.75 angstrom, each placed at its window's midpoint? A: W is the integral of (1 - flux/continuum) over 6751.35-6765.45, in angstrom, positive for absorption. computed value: 0.1 angstrom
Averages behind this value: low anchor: 6.06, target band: 6.02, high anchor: 6.11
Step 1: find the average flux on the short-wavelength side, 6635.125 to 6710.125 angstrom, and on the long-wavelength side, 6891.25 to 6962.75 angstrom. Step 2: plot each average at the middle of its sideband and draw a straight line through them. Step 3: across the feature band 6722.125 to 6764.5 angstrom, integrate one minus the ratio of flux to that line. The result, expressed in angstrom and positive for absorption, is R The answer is 0.8 angstrom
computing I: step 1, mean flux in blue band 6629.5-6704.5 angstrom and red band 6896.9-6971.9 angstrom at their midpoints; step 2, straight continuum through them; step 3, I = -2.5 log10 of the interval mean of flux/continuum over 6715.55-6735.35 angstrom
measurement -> 0.034 mag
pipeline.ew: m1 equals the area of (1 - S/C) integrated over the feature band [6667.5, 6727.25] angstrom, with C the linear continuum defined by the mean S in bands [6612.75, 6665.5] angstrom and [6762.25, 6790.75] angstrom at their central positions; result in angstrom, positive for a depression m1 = 1.8 angstrom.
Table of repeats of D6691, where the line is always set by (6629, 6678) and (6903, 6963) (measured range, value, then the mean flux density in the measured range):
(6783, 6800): -0.4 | 6.15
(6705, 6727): 0.5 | 6.09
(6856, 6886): -1.3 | 6.06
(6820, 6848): -1.1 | 6.13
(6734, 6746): 0.4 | 5.94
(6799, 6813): -0.3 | 6.09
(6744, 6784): 0.0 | 6.1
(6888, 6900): -0.2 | 5.87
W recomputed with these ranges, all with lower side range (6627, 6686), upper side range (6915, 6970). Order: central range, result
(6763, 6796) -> -0.7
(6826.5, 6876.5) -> -2.7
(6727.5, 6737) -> 0.6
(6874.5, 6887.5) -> -0.7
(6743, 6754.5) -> 0.1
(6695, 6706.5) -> 0.2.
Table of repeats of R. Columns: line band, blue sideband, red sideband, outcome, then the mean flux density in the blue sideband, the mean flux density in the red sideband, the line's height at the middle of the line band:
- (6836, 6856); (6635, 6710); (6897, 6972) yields -1.3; 6.25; 5.64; 5.85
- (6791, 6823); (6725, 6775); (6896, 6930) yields -1.0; 6.01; 5.83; 5.95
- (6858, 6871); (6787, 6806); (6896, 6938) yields -0.1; 6.1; 5.79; 5.93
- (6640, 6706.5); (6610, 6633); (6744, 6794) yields 0.7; 6.43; 6.11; 6.32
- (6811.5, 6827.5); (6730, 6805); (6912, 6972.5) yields -0.5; 6.06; 5.59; 5.92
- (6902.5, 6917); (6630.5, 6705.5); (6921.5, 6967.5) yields -0.6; 6.27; 5.54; 5.63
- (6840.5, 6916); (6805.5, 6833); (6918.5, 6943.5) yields -1.9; 6.12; 5.66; 5.88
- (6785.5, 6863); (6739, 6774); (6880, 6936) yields -2.3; 6.07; 5.83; 5.96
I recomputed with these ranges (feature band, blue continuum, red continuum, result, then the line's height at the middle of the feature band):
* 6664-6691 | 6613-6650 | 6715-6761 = 0.01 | 6.23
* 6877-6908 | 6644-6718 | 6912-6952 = -0.03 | 5.75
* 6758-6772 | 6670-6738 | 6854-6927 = -0.02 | 6.03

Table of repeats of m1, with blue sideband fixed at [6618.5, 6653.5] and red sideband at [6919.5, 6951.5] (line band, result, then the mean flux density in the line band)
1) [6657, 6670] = -0.2 angstrom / 6.42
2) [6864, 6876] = -0.7 angstrom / 6.11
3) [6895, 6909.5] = -0.4 angstrom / 5.83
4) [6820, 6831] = -0.3 angstrom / 6.03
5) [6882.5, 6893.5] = -0.4 angstrom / 5.94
